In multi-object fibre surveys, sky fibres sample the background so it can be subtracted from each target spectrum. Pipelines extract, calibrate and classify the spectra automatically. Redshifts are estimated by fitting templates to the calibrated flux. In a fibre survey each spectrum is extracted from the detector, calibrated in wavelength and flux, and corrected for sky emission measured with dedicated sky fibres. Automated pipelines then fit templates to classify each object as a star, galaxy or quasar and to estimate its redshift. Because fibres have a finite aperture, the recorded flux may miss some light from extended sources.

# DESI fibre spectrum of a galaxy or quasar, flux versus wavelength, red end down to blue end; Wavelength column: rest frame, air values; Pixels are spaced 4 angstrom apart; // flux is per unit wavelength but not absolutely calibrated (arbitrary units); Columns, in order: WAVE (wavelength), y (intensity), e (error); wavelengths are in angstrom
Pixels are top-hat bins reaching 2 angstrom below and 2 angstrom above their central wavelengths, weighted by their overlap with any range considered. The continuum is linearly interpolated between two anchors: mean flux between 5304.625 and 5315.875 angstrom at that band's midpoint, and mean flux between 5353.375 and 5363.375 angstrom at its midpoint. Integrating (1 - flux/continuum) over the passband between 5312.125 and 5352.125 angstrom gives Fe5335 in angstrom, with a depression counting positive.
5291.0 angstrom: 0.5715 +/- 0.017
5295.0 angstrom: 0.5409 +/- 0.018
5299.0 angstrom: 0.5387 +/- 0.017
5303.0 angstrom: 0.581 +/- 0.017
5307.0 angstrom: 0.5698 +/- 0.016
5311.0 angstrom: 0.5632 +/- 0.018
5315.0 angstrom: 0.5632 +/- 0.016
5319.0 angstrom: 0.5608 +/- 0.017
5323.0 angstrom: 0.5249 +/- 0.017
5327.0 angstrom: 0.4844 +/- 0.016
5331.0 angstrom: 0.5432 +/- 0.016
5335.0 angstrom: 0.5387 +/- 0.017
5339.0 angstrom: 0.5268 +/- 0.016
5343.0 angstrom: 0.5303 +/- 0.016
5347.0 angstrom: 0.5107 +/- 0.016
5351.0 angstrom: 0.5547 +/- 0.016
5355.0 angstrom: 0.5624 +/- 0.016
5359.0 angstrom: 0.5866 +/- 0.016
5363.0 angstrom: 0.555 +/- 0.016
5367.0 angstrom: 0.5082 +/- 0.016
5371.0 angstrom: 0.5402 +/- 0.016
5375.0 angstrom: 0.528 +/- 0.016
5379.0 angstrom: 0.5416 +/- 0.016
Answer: 2.4 angstrom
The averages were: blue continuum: 0.566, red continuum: 0.57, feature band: 0.534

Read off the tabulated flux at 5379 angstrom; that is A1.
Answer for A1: 0.5416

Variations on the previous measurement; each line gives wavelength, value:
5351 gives 0.5547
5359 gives 0.5866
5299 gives 0.5387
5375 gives 0.528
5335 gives 0.5387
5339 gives 0.5268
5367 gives 0.5082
